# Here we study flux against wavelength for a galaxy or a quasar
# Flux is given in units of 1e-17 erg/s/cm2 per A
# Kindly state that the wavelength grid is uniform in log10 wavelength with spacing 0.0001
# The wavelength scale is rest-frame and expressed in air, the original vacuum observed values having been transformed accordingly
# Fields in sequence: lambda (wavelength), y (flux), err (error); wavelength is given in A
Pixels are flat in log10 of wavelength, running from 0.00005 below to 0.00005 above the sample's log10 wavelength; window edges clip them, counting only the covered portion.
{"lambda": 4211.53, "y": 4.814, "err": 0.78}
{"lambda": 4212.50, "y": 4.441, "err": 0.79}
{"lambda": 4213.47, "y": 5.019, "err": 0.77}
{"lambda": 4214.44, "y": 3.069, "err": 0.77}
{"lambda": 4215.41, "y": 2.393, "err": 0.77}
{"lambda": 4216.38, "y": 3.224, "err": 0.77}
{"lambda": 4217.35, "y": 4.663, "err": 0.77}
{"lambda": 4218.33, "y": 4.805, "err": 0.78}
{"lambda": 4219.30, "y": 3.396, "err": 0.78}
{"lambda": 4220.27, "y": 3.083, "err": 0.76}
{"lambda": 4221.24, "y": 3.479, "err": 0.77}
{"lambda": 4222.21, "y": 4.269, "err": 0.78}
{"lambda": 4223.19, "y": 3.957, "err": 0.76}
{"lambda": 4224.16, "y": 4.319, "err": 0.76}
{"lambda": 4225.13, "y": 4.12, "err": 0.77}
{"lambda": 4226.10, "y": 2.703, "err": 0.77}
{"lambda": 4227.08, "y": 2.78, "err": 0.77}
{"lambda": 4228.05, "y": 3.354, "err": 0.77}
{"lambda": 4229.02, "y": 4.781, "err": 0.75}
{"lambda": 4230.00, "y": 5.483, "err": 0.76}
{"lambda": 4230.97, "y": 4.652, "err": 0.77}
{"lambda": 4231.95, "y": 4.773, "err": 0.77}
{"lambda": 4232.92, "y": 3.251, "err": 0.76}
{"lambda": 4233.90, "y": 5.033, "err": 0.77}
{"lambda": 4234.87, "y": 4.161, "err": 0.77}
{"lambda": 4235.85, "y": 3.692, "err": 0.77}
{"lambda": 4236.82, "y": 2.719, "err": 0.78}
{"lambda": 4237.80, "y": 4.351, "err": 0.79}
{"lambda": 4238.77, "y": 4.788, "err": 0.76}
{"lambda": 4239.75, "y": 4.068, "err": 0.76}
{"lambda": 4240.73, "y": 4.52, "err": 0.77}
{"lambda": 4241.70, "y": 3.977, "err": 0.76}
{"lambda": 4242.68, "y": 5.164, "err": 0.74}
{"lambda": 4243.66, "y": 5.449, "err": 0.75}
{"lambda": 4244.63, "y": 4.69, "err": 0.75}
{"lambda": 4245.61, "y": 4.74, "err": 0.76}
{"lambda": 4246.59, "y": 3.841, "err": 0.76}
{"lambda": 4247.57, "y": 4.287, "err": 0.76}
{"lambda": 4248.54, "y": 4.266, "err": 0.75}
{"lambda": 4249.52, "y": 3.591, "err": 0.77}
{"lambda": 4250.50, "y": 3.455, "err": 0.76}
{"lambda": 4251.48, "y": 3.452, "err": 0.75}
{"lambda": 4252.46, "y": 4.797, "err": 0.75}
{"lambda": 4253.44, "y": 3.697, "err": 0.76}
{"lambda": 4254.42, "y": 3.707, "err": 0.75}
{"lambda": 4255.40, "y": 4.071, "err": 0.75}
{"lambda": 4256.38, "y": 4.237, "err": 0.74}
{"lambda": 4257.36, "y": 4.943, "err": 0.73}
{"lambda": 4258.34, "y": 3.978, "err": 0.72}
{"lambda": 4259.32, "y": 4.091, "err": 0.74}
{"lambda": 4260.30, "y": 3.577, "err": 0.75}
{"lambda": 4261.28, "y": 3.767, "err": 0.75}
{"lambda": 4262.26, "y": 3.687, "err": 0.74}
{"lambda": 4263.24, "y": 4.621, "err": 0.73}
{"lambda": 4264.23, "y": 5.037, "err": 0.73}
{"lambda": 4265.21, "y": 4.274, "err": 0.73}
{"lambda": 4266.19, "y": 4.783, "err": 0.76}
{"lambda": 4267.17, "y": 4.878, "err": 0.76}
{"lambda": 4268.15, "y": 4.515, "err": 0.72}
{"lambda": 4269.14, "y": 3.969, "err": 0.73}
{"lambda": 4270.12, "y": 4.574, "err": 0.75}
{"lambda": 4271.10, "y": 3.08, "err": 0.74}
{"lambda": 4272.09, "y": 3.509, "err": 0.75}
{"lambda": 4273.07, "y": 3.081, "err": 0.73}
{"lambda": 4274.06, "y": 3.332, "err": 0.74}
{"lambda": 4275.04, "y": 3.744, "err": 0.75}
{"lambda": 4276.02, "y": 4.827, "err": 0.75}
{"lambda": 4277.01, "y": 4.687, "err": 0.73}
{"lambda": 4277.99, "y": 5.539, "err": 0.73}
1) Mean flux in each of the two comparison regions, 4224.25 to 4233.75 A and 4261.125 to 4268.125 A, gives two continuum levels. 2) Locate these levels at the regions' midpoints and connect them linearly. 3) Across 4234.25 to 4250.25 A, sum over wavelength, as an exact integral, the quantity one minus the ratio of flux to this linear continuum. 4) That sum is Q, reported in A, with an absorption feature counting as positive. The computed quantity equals -0.2 A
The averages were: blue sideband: 4.04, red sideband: 4.48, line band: 4.27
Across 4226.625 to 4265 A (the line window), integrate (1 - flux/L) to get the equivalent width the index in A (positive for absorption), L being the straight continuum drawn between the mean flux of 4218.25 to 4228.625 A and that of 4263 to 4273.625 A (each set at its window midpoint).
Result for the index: -2.9 A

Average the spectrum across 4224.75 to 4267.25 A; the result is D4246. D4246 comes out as 4.18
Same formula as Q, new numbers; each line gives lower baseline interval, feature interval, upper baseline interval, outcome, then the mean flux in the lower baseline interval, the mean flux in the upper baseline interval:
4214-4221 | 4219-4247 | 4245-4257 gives -2.76 A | 3.52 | 4.03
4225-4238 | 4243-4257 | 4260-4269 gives 0.00 A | 3.98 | 4.35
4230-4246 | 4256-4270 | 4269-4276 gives -1.60 A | 4.41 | 3.68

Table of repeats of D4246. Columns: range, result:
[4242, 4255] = 4.23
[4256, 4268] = 4.33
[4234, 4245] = 4.35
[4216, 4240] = 4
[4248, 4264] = 4.01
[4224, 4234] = 4.07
